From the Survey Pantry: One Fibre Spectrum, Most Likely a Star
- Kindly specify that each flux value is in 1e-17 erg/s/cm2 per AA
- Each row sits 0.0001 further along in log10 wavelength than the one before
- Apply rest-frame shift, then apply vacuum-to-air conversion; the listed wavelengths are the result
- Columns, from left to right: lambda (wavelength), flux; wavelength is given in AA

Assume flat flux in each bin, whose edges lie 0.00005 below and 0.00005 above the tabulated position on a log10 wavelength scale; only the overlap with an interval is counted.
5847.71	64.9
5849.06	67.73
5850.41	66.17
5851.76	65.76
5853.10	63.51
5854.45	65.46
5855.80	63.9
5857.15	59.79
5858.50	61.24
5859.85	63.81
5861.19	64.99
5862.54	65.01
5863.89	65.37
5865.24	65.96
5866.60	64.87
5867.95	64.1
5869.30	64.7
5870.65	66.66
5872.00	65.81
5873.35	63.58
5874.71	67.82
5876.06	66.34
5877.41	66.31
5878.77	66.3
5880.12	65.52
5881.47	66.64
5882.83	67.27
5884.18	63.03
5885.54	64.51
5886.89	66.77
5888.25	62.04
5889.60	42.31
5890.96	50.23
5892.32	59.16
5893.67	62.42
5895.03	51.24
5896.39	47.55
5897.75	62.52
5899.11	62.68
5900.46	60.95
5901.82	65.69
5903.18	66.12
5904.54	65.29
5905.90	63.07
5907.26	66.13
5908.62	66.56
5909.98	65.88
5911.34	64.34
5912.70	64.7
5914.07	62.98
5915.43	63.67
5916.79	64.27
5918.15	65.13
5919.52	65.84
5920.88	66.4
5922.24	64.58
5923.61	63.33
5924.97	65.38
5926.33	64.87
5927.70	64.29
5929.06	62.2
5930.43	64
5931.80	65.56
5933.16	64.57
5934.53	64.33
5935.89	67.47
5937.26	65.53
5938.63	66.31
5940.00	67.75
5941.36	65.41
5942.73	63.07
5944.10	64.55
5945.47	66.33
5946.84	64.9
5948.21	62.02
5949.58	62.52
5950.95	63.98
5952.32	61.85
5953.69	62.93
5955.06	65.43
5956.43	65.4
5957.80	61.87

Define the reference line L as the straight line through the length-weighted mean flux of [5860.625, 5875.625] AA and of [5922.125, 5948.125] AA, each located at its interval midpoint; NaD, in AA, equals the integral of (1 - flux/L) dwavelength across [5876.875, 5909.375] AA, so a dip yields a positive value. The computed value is 1.8 AA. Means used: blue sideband 65.3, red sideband 64.9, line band 61.7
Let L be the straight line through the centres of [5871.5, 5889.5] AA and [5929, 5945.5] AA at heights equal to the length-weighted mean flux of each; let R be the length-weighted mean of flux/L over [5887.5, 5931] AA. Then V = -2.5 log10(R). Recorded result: 0.05 mag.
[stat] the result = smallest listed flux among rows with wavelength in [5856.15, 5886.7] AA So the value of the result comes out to 59.79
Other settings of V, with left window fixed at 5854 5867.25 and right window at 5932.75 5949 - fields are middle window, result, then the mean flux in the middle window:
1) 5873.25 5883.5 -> -0.03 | 66.3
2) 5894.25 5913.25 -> 0.04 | 62.3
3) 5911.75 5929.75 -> 0.01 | 64.4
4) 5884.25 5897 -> 0.14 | 56.6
